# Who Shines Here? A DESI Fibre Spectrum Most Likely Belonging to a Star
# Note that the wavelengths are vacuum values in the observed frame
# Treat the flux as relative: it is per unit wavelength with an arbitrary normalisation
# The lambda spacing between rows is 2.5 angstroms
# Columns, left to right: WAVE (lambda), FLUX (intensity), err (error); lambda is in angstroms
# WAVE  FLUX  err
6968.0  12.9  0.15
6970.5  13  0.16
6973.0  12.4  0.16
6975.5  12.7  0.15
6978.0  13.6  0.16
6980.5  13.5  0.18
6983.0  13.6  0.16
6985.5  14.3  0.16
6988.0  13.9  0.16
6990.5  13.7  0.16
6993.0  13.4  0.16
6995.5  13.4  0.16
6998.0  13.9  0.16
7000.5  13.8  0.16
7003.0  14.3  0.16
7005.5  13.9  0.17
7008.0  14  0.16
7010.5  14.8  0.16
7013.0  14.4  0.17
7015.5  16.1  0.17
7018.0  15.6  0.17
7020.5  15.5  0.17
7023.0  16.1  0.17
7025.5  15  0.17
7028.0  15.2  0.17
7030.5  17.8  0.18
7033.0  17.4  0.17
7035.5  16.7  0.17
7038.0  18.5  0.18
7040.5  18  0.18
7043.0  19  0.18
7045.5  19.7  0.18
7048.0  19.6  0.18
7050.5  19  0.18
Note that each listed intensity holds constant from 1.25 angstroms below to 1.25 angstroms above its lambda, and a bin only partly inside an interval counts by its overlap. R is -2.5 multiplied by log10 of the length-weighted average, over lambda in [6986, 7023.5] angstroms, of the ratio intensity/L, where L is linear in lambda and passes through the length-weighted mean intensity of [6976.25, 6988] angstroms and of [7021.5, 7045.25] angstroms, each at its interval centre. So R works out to 0.06 mag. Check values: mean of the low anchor 13.7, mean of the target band 14.4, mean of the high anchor 17.2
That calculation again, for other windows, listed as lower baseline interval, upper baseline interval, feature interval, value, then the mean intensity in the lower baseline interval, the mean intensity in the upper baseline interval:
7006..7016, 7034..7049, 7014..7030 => 0.03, 14.7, 18.5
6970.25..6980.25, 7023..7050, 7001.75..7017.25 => 0.07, 13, 17.7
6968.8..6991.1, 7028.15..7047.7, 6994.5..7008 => 0.09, 13.4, 18.1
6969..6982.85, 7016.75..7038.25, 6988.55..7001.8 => 0.05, 13.1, 16.3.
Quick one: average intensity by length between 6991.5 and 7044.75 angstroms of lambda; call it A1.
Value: 15.6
